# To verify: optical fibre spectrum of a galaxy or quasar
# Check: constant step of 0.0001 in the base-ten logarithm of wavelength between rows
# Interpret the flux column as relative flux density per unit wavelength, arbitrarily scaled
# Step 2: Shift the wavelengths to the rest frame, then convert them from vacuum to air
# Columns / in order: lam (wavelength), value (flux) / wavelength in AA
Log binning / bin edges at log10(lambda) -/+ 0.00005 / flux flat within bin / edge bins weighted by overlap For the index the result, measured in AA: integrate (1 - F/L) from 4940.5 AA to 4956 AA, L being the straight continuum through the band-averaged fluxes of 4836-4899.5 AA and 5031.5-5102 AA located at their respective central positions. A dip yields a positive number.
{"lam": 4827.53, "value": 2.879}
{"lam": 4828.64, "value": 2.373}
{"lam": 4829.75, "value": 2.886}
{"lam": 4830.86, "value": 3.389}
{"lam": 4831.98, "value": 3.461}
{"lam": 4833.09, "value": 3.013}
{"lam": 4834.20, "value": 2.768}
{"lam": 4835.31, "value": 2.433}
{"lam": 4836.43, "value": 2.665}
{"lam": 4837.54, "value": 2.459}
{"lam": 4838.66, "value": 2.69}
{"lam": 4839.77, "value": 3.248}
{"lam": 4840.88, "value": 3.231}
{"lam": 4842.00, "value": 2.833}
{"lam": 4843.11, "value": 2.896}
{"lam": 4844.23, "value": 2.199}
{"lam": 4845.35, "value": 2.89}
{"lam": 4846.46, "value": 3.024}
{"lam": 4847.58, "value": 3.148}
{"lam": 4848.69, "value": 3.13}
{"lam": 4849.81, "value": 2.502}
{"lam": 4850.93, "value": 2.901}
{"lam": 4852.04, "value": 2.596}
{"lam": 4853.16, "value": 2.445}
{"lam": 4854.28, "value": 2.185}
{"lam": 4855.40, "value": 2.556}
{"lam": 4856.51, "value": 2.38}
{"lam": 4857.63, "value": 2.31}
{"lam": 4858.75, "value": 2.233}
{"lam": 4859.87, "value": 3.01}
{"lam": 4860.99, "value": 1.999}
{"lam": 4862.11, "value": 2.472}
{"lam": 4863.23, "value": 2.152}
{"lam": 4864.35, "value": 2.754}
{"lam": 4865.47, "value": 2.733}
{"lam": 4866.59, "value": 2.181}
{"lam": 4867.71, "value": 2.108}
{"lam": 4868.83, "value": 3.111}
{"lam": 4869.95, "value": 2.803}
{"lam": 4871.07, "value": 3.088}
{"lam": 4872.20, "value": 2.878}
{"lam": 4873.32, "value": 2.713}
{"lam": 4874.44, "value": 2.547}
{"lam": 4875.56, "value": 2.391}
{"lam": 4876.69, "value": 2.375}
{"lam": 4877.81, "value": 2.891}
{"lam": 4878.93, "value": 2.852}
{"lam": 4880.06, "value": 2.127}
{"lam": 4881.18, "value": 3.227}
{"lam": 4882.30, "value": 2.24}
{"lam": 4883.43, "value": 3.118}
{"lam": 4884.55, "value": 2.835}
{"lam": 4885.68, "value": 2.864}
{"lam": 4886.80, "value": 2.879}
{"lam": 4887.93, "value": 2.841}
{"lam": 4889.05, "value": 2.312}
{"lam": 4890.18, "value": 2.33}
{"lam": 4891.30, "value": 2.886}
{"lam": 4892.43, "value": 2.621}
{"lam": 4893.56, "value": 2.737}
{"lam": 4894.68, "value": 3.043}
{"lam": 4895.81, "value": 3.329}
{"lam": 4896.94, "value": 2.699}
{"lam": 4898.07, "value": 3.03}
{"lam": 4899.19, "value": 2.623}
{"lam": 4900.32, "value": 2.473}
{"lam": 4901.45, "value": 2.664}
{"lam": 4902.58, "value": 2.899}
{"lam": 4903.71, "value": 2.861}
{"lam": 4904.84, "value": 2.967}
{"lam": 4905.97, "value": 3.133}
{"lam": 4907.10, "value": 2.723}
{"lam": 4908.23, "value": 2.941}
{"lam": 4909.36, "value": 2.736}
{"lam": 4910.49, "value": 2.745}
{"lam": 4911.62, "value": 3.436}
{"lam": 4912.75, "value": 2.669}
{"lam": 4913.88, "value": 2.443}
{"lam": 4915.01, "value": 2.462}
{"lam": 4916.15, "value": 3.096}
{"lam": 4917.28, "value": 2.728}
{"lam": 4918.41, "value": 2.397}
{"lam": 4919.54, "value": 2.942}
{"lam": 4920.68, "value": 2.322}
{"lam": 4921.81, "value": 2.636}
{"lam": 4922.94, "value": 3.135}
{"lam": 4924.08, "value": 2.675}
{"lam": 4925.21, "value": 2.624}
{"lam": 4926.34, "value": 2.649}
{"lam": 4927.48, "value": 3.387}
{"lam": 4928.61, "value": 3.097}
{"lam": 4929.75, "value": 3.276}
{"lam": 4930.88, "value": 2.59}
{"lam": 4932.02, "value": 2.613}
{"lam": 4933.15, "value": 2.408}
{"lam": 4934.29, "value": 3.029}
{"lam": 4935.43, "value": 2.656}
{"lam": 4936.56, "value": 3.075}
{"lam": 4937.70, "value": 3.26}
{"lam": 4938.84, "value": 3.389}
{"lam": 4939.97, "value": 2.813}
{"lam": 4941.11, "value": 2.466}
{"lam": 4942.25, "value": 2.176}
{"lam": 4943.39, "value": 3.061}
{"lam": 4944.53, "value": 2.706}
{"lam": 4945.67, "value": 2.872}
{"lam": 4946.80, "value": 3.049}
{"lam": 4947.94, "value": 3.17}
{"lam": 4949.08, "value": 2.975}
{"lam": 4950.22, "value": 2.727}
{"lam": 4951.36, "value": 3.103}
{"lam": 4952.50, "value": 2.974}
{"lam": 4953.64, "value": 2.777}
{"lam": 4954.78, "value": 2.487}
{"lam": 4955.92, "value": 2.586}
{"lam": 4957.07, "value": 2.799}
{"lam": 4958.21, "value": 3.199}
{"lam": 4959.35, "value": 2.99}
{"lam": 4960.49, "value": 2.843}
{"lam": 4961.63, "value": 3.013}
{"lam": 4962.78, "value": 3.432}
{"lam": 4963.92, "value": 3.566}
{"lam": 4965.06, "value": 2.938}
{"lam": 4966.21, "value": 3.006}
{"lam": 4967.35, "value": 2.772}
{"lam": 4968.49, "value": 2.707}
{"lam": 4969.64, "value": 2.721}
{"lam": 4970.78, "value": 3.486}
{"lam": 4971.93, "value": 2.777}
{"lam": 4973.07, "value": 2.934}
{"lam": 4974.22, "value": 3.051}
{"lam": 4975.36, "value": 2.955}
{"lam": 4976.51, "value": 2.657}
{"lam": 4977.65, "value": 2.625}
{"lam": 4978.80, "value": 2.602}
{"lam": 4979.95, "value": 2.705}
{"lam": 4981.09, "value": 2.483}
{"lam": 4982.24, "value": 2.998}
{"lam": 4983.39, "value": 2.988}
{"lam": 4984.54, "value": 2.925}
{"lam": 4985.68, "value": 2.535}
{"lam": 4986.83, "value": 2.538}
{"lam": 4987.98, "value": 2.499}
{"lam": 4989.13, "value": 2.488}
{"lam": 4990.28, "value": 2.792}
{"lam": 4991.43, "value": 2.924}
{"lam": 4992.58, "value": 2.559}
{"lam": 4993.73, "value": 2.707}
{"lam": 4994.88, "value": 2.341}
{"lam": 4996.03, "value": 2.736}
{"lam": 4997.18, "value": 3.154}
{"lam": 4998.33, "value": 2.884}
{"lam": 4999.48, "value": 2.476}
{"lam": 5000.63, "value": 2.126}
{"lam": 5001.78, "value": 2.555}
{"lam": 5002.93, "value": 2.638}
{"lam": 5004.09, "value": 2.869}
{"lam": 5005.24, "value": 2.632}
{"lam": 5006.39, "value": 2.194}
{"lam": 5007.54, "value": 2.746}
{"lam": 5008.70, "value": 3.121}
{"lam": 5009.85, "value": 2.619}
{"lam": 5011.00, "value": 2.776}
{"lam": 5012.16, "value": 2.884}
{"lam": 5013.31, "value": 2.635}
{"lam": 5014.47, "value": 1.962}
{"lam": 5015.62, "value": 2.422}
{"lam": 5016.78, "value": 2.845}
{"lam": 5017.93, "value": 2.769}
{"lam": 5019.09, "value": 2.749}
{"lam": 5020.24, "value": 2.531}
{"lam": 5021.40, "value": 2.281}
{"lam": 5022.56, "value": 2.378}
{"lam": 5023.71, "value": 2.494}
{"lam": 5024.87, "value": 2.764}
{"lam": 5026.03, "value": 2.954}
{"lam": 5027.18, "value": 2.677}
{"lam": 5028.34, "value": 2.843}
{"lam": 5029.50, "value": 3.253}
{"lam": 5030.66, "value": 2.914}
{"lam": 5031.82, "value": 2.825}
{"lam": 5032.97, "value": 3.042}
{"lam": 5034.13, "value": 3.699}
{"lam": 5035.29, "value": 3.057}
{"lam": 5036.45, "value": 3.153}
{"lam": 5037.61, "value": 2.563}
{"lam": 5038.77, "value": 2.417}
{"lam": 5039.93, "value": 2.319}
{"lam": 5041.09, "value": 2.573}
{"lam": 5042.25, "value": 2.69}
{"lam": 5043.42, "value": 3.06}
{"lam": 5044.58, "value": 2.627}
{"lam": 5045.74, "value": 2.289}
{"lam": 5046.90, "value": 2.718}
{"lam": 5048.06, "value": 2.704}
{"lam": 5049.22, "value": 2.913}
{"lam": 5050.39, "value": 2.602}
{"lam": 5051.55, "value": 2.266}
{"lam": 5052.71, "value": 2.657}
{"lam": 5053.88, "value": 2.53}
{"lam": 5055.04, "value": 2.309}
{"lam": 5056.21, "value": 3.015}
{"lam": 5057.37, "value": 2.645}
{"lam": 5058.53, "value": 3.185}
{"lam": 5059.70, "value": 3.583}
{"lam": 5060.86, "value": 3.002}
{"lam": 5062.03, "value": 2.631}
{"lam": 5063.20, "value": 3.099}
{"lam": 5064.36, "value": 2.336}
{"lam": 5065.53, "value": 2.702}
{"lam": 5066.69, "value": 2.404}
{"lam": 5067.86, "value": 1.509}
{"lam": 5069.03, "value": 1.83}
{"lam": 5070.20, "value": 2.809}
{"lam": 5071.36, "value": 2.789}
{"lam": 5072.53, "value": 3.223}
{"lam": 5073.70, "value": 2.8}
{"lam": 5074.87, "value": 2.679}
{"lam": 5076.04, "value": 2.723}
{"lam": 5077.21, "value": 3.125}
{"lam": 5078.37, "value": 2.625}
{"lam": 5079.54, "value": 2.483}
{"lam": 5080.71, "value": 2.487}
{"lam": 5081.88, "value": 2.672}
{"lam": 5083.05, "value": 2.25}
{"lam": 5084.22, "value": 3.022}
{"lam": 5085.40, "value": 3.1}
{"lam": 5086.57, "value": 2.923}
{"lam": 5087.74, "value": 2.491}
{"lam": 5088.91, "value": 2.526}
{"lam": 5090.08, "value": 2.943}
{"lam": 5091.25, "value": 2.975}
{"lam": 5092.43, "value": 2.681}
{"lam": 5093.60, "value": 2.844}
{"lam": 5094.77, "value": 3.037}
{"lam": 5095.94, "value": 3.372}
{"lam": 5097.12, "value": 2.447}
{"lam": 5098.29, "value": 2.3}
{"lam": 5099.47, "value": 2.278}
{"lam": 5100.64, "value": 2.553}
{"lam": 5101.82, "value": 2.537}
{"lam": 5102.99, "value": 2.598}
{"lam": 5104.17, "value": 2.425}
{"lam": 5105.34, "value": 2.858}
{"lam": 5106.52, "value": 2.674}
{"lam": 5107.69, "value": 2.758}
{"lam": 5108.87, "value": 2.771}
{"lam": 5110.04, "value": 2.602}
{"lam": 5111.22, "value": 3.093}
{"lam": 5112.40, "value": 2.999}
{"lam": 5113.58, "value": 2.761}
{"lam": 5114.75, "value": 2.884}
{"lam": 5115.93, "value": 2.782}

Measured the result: -0.6 AA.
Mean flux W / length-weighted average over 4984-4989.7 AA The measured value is 2.6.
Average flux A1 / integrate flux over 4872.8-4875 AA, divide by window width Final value 2.63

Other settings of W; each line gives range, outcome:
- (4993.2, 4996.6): 2.59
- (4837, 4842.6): 2.89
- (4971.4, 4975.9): 2.93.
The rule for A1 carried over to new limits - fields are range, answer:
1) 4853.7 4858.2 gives 2.36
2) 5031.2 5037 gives 3.16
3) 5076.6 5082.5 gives 2.68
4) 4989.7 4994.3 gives 2.74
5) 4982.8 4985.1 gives 2.95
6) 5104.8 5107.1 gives 2.76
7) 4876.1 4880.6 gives 2.56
